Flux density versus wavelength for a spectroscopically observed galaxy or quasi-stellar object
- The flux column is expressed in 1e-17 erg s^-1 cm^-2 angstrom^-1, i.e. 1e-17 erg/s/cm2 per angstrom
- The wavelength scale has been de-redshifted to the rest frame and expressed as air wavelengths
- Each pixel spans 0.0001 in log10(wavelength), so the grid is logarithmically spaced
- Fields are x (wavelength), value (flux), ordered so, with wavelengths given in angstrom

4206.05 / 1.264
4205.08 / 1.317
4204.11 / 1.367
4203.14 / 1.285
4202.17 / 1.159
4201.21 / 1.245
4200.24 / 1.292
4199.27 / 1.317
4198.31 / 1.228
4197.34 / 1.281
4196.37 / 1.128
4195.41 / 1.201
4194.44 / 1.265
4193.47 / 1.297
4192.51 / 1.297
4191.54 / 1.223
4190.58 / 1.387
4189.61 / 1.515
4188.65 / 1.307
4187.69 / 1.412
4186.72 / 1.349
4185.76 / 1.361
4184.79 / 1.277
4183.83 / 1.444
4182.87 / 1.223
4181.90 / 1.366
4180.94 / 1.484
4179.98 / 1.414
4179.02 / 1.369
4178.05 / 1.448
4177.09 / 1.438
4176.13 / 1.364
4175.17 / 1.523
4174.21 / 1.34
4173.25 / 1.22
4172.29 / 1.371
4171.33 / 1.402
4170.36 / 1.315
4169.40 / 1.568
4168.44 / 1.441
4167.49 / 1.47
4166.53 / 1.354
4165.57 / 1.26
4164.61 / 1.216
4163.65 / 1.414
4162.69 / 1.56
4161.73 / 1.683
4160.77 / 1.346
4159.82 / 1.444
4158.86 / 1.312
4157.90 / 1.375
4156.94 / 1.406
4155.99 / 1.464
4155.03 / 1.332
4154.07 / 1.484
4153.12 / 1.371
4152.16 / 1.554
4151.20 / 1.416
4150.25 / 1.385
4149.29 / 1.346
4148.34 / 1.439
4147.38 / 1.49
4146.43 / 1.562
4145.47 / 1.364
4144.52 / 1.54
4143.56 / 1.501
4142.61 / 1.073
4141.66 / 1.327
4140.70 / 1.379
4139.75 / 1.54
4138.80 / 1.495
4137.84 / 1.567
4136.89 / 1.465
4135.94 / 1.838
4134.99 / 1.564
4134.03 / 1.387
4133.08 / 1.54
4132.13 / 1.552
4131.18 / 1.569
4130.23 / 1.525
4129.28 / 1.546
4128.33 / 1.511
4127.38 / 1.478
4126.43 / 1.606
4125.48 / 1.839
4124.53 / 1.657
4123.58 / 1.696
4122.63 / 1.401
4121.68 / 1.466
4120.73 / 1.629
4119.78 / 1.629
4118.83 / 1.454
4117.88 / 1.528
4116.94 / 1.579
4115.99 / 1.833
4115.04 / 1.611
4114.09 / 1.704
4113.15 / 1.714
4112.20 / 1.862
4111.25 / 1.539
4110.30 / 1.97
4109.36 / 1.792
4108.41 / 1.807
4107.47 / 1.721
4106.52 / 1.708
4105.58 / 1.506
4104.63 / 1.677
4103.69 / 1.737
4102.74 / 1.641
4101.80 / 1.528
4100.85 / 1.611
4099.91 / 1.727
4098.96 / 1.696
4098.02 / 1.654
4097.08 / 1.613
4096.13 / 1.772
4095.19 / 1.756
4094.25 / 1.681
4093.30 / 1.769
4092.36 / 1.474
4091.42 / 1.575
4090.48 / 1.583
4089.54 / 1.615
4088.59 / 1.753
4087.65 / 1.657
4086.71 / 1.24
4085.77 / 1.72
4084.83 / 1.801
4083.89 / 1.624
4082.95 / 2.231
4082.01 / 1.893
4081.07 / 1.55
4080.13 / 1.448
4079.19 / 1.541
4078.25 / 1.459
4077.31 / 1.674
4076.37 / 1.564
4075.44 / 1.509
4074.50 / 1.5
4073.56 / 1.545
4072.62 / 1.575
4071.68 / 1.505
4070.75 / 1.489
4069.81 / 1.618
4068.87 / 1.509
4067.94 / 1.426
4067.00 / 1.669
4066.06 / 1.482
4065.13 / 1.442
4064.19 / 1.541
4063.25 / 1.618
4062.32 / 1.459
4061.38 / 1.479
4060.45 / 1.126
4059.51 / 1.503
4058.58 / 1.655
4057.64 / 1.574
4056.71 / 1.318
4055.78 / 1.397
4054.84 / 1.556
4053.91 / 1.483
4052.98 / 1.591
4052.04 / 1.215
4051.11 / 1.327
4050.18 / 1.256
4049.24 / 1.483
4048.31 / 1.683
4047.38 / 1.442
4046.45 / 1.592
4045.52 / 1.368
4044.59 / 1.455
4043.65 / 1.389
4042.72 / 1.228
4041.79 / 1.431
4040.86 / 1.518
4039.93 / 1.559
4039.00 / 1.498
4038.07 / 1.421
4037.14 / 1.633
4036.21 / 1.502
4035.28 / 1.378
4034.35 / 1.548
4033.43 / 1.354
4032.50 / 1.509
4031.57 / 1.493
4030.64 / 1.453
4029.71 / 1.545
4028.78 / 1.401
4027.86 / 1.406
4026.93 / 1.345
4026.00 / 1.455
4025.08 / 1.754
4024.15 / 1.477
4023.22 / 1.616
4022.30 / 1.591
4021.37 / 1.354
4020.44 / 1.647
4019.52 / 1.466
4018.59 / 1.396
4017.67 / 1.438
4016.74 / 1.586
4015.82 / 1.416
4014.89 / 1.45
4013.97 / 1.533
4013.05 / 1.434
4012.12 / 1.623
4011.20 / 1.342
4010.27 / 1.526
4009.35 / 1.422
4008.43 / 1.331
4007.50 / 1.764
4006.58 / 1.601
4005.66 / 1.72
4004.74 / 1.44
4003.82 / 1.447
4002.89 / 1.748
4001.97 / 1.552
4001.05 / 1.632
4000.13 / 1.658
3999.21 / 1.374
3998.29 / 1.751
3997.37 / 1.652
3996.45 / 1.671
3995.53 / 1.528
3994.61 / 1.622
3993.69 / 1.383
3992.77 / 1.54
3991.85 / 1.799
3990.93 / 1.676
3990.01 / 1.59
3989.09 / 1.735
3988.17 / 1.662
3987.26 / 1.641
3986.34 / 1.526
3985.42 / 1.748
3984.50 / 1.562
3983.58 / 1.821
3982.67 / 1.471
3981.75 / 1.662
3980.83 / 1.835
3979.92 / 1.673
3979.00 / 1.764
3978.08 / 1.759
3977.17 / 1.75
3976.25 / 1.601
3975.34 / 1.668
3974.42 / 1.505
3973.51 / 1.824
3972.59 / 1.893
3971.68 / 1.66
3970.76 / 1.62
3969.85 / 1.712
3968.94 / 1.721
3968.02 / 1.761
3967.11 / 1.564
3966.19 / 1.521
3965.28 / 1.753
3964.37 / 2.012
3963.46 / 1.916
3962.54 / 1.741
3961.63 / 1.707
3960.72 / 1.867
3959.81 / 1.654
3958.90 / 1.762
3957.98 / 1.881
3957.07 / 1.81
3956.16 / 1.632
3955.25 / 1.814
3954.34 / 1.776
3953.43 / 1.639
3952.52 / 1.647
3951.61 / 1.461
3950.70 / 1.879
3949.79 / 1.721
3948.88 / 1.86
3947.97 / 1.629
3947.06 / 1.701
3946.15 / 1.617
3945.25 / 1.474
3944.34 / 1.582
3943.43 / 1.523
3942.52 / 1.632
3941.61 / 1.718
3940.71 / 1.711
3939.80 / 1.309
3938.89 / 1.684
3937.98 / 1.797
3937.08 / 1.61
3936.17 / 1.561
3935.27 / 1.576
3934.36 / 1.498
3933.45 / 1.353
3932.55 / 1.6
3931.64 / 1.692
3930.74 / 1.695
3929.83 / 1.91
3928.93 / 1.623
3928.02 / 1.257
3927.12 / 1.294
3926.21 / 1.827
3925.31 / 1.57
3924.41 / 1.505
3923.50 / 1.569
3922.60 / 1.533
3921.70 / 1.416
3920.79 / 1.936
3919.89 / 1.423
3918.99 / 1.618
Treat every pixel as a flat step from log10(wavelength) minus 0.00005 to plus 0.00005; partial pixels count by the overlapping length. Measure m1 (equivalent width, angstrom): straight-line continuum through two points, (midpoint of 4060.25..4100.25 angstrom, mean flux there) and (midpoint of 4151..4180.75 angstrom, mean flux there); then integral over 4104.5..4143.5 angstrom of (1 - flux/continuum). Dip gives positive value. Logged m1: -2.3 angstrom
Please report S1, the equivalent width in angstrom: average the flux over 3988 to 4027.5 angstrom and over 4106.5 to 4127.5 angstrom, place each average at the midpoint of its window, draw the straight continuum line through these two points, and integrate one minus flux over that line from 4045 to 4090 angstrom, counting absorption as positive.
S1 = 2.2 angstrom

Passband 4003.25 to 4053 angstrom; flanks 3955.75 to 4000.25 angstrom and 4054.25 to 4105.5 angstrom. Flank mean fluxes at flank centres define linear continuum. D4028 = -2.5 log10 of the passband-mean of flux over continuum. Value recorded 0.11 mag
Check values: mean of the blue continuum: 1.69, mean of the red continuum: 1.59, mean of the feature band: 1.48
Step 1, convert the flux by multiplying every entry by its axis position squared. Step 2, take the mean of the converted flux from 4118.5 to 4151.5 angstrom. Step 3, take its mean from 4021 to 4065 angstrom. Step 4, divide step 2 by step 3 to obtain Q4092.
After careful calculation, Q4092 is 1.08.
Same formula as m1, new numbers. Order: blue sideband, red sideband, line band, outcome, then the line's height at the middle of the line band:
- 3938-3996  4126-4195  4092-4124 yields -3.6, 1.49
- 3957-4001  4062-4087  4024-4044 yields 1.9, 1.63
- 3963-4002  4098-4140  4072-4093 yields 0.3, 1.64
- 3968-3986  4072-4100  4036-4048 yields 1.4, 1.66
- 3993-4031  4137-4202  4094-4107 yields -2.0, 1.44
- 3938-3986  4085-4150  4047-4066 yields 2.0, 1.63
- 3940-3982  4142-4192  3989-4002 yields 0.4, 1.66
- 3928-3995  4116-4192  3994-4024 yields 1.4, 1.62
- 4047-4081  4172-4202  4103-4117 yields -2.8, 1.43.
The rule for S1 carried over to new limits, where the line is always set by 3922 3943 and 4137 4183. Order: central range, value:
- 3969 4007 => -2.5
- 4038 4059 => 0.6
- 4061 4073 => -0.3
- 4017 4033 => 0.3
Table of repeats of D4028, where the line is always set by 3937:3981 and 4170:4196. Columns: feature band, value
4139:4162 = -0.012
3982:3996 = 0.023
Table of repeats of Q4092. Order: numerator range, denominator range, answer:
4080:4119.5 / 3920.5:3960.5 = 1.11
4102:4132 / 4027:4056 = 1.17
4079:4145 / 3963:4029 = 1.07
